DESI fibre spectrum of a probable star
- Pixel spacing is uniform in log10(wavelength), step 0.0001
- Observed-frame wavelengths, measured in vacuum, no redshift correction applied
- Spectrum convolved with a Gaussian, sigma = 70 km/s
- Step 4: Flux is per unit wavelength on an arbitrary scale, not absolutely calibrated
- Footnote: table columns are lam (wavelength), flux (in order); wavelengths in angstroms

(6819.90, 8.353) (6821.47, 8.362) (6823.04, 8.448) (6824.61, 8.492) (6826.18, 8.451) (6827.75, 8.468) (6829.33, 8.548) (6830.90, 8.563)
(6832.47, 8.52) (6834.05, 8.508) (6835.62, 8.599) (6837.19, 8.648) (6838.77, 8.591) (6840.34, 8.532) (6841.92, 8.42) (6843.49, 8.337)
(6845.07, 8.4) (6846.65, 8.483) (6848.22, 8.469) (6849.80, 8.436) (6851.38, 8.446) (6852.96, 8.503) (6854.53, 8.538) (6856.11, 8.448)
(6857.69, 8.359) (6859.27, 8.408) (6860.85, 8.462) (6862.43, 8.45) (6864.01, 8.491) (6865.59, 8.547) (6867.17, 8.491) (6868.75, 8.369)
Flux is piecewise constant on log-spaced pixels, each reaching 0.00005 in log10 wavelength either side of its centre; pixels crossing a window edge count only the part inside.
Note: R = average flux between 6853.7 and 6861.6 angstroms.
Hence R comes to 8.45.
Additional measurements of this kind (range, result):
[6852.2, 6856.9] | 8.51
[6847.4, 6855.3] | 8.49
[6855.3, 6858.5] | 8.4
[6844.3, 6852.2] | 8.44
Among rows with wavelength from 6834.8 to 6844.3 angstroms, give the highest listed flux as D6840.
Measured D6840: 8.648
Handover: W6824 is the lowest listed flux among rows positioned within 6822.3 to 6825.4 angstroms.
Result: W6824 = 8.448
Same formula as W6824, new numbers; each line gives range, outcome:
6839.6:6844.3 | 8.337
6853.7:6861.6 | 8.359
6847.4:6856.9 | 8.436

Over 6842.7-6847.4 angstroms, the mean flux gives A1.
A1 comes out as 8.4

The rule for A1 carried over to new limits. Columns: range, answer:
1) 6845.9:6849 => 8.49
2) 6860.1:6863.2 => 8.46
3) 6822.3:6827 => 8.47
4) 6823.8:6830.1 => 8.49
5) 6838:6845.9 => 8.45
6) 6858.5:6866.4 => 8.47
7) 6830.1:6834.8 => 8.53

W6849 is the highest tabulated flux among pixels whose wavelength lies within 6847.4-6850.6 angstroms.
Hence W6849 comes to 8.469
